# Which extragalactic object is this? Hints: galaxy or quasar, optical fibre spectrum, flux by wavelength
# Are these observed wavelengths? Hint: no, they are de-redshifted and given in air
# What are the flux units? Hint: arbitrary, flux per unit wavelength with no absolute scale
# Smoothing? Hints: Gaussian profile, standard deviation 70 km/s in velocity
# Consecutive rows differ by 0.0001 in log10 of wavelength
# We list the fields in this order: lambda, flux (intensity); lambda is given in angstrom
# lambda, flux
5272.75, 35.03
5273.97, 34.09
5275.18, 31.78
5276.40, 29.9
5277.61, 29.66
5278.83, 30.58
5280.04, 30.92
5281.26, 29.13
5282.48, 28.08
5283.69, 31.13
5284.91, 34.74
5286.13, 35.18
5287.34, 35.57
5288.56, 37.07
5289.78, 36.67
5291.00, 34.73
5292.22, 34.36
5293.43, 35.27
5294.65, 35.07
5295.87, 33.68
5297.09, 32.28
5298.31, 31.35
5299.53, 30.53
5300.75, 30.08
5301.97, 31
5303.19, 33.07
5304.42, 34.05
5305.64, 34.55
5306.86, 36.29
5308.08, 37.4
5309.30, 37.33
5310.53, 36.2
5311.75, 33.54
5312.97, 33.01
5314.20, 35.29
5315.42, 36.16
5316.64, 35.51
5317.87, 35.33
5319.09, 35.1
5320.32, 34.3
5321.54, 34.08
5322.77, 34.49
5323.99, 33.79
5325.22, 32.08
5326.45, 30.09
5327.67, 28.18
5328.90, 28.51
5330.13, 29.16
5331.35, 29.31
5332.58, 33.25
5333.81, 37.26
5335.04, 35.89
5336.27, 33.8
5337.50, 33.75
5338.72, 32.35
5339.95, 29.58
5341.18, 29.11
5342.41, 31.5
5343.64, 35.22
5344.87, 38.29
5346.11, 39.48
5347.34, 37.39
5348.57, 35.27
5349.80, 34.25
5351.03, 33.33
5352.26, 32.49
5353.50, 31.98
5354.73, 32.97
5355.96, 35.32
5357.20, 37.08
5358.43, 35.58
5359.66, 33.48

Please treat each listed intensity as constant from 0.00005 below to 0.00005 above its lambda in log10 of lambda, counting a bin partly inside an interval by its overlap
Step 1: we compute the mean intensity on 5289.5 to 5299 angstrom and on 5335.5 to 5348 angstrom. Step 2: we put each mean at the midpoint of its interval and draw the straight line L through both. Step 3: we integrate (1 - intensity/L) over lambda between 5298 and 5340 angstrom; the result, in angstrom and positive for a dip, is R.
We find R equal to 0.9 angstrom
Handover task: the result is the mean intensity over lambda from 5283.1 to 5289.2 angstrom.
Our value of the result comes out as 34.7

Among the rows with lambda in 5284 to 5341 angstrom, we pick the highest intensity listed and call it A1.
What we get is 37.4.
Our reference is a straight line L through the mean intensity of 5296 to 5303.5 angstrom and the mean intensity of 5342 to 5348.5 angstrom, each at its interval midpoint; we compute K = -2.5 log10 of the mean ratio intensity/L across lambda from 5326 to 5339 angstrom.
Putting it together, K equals 0.10 mag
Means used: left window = 31.5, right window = 36.4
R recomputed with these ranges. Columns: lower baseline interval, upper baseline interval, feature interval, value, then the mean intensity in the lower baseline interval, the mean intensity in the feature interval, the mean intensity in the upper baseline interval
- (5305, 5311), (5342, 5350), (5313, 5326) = 0.6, 36.3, 34.5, 36.1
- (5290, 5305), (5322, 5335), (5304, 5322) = -1.6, 33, 35.2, 31.8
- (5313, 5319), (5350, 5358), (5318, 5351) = 1.2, 35.3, 33.3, 33.9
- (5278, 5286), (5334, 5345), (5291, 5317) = -1.8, 31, 34.1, 33.2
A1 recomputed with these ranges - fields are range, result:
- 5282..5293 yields 37.07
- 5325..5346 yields 38.29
